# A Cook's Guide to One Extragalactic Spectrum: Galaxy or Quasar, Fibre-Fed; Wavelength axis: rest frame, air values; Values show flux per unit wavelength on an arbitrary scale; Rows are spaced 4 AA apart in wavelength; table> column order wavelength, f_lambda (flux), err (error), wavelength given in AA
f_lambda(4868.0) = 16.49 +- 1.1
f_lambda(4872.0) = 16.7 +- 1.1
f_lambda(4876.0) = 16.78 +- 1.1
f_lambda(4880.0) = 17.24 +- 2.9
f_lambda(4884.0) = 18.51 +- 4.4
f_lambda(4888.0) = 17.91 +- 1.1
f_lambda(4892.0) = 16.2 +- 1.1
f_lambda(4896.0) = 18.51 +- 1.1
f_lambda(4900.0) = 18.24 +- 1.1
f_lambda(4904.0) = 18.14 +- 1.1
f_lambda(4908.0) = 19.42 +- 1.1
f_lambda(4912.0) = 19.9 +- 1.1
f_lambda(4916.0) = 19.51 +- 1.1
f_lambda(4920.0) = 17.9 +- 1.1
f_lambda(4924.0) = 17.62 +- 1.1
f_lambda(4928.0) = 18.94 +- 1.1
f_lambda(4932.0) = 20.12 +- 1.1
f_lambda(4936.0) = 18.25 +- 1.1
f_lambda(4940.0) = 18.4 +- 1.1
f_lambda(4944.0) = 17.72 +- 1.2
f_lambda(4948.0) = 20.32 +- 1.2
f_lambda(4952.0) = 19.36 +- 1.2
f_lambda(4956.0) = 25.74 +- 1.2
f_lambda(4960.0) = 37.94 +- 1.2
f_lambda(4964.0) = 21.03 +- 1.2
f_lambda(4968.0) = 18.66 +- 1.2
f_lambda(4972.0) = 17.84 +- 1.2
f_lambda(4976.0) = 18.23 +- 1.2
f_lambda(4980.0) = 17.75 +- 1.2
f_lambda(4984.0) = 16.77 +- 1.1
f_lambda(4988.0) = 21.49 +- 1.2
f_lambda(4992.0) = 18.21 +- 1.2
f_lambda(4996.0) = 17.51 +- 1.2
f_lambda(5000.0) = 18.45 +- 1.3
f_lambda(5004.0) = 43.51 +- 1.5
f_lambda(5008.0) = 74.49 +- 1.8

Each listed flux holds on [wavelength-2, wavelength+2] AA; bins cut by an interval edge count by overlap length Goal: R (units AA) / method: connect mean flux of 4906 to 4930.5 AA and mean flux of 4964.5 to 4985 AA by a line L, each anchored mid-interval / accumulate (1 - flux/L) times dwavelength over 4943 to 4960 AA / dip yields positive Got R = -4.2 AA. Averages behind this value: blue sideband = 18.9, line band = 23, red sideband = 18.1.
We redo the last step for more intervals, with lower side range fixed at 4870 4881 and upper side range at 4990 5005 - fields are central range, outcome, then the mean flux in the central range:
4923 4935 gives 0.4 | 18.9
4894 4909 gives -0.2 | 18.5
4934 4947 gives 1.2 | 18.3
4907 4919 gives -0.4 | 19.5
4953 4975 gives -2.5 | 23.7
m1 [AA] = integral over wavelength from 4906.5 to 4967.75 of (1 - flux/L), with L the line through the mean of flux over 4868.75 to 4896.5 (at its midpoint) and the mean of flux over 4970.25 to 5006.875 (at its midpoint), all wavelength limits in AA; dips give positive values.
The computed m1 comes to -2.4 AA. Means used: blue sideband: 17.3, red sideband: 22.4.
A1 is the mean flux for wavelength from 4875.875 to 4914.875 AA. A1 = 18.2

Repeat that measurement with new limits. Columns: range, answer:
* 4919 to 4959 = 19.9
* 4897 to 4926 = 18.7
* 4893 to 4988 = 19.8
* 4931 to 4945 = 18.6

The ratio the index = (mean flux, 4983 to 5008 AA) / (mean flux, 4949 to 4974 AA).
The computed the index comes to 1.16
